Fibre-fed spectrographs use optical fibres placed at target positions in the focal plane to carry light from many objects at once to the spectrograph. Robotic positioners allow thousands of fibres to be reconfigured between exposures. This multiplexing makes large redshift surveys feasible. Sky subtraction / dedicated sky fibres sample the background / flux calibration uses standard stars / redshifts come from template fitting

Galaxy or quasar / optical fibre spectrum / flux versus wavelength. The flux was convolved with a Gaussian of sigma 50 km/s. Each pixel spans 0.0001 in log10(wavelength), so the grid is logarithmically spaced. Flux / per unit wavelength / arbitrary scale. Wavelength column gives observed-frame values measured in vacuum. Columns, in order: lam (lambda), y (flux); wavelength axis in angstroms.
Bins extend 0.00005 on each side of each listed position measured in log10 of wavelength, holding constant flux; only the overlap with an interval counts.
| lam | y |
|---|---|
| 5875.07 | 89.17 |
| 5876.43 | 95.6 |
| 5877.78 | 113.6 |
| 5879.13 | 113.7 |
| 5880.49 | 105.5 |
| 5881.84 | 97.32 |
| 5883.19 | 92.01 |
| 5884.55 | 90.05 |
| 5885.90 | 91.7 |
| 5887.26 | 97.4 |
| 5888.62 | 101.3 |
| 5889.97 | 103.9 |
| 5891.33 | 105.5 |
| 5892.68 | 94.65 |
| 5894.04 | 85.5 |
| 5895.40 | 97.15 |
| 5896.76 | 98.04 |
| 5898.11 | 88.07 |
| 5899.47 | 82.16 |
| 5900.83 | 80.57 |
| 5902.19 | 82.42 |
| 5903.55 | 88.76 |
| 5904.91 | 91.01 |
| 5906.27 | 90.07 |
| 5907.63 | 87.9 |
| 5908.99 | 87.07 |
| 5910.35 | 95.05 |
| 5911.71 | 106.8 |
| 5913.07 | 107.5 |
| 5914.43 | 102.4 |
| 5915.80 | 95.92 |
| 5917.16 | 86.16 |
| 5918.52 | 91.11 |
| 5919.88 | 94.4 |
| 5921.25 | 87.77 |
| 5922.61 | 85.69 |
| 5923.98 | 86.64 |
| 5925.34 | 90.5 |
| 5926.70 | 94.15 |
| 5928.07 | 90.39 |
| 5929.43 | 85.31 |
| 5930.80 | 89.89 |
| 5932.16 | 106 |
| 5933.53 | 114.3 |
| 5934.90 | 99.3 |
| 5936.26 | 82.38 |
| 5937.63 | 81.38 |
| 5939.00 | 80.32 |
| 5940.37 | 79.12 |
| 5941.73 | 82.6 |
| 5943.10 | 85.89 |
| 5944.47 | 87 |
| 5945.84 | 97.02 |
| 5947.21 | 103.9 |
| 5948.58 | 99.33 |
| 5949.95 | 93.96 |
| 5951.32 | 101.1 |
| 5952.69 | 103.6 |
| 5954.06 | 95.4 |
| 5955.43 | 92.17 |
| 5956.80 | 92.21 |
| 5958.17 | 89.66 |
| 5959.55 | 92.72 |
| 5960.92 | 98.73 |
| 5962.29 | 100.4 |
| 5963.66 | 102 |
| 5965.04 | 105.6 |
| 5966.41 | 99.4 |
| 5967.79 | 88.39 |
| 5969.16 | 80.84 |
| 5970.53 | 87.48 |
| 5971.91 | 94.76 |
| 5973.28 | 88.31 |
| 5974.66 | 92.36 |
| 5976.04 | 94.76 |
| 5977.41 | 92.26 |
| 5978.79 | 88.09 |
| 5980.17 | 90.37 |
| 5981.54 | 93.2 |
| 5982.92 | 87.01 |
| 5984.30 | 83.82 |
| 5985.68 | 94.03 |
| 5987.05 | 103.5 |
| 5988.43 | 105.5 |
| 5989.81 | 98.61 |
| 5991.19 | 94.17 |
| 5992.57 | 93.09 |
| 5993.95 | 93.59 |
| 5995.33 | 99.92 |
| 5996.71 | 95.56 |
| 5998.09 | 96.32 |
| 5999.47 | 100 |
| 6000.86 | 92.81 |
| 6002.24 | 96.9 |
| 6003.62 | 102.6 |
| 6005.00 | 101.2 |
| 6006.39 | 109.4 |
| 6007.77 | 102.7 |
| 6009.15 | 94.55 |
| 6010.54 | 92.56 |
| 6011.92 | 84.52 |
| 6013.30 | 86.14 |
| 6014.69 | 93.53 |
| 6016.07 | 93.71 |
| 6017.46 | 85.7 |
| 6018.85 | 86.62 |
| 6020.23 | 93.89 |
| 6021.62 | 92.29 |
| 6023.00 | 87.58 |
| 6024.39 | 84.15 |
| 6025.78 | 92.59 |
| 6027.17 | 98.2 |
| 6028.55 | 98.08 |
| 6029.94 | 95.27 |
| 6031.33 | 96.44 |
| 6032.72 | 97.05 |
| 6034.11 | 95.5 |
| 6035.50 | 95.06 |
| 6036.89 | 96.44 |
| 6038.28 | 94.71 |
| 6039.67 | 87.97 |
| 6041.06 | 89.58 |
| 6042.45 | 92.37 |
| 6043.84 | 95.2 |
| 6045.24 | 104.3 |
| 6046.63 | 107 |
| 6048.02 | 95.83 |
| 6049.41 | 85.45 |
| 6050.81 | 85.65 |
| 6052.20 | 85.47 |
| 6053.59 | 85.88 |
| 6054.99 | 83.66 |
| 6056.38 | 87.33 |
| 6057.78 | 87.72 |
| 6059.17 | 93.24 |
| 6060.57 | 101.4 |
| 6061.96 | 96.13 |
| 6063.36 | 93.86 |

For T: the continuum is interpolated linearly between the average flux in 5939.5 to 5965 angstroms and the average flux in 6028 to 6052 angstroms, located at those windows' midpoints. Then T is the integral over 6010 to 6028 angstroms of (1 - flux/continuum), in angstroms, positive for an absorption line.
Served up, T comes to 0.84 angstroms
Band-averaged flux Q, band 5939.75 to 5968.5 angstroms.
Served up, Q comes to 94.8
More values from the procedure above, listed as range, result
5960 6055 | 94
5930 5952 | 92.7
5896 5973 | 92.5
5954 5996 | 93.9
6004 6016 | 95.7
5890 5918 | 92.9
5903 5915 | 95.2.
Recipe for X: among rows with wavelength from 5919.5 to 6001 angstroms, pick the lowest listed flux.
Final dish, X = 79.12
